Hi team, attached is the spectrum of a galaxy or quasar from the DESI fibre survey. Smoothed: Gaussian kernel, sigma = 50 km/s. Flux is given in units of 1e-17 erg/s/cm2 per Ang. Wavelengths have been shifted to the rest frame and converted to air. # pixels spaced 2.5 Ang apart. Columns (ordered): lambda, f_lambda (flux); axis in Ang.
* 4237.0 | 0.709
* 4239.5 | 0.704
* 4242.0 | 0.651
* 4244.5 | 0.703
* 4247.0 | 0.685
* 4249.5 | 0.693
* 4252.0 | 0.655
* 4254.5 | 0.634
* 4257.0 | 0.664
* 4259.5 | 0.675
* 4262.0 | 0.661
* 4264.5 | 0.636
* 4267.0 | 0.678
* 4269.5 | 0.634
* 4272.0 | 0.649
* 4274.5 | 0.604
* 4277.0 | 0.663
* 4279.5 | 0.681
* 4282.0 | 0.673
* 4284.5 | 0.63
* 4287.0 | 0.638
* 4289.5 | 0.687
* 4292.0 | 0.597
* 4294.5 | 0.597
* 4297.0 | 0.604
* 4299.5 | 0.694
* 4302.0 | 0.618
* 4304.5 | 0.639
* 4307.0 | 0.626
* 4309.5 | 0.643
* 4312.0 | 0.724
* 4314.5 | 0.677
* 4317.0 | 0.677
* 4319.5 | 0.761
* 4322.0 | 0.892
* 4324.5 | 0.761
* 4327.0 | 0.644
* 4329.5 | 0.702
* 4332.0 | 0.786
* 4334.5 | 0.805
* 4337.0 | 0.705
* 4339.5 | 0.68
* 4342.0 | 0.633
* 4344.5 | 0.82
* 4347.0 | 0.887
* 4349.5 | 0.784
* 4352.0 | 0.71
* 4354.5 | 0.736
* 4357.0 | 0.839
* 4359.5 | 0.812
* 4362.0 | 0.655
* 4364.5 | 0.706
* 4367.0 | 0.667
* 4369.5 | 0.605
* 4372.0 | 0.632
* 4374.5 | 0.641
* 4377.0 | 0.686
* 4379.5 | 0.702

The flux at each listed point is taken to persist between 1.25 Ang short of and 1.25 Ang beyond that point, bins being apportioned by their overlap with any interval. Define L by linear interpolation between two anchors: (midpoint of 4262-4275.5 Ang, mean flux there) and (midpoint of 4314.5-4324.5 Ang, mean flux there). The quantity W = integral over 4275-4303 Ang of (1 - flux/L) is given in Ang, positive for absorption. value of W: 1.89 Ang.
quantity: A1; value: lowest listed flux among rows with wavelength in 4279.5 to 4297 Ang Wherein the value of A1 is 0.597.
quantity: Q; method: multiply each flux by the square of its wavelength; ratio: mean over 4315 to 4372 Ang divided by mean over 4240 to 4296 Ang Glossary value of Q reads 1.2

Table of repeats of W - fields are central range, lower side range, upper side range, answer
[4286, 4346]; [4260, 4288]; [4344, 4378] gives -0.5 Ang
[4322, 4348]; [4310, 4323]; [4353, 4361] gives 0.4 Ang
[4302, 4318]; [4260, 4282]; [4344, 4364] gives 1.1 Ang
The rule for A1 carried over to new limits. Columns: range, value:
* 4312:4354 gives 0.633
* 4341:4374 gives 0.605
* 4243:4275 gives 0.604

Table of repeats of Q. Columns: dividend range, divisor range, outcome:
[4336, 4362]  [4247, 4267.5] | 1.19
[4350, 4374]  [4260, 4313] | 1.13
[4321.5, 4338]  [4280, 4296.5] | 1.20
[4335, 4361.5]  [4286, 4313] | 1.21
